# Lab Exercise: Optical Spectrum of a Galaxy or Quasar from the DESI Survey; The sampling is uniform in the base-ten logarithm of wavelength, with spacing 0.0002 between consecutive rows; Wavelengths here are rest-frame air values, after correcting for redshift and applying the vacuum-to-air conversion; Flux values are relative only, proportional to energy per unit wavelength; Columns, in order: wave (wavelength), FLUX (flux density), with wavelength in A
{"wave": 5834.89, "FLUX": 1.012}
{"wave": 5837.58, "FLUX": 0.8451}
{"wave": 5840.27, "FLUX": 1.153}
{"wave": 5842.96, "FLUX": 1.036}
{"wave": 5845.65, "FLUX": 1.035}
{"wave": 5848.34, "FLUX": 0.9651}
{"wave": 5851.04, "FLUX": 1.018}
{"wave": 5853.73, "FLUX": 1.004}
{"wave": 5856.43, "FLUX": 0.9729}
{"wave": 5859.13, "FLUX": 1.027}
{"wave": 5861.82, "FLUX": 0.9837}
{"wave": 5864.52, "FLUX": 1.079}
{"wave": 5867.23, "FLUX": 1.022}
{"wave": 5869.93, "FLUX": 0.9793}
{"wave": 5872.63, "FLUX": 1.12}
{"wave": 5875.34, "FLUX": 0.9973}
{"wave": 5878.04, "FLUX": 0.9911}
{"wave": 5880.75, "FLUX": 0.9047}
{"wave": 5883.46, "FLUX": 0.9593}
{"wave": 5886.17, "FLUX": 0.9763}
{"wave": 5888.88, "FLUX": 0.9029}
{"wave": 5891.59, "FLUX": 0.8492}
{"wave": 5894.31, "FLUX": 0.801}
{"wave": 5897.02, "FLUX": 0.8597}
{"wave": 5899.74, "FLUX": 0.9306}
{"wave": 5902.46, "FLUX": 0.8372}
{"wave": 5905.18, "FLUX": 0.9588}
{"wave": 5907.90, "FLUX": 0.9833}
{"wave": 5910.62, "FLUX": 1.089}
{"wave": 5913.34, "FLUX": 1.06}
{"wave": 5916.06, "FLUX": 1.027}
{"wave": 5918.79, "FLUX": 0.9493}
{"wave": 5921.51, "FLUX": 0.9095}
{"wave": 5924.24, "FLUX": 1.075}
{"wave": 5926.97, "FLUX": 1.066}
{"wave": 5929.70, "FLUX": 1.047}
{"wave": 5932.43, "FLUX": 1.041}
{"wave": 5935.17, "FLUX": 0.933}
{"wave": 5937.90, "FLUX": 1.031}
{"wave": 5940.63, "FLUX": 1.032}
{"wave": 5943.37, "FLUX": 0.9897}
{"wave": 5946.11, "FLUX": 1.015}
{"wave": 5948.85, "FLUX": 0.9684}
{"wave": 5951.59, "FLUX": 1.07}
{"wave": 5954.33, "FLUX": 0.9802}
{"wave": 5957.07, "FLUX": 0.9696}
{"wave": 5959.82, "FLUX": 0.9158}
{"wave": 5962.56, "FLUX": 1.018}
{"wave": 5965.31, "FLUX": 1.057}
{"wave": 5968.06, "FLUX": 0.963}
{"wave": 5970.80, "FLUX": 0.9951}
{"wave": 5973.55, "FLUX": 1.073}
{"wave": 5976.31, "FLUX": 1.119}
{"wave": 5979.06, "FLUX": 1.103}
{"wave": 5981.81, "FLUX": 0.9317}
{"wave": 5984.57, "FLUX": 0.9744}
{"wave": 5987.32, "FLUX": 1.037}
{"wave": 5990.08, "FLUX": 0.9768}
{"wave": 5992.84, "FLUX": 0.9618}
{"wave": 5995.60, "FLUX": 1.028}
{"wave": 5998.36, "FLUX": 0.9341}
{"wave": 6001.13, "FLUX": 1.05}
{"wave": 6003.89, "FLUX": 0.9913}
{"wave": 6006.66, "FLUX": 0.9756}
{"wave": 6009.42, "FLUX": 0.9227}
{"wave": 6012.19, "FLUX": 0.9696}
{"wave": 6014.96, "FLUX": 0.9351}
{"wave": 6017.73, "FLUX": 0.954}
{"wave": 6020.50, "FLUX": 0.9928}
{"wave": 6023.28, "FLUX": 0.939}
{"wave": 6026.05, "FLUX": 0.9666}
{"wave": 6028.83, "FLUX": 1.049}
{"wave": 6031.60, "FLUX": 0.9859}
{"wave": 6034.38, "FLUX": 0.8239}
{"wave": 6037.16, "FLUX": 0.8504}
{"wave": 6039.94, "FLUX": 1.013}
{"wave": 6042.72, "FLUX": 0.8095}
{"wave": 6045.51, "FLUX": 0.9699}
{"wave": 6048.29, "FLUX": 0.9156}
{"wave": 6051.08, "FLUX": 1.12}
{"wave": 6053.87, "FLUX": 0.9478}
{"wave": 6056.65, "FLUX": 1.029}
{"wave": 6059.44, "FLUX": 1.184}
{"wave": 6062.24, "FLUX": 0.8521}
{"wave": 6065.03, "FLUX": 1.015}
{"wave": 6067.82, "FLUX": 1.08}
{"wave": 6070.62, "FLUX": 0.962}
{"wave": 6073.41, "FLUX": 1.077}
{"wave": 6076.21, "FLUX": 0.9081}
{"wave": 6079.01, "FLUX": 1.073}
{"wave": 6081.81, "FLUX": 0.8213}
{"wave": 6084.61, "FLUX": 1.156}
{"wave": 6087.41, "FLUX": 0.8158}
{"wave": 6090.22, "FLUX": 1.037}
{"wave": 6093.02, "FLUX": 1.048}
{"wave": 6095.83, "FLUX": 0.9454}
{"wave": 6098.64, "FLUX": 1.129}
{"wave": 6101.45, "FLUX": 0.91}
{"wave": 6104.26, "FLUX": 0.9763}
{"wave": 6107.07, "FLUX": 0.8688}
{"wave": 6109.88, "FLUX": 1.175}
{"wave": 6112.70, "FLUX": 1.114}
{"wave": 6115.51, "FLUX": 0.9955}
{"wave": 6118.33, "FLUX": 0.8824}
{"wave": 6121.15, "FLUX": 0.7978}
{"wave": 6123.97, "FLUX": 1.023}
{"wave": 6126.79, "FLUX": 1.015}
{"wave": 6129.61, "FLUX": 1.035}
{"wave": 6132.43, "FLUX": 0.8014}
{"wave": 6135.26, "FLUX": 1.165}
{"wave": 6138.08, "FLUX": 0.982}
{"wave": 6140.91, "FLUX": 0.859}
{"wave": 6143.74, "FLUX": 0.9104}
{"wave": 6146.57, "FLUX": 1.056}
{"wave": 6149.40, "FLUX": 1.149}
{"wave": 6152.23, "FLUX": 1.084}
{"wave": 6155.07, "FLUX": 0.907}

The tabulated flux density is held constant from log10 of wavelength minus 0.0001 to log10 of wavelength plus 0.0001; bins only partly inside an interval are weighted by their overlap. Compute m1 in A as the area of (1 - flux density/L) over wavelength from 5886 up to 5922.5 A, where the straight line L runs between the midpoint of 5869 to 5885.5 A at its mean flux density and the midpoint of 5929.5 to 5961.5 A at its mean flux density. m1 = 2.1 A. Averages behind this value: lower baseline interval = 0.992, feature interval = 0.937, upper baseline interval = 0.998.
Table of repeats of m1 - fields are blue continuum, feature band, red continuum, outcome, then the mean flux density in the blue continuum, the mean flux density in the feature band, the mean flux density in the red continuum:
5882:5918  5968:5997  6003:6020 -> -1.9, 0.941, 1.02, 0.959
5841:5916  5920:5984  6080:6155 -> -2.0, 0.978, 1.01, 0.989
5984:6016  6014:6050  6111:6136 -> 1.4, 0.98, 0.94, 0.978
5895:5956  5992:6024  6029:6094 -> 0.4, 0.991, 0.972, 0.979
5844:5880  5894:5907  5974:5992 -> 1.7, 1.01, 0.887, 1.02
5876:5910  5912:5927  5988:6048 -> -1.3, 0.918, 1.01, 0.957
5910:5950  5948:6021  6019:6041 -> -1.1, 1.01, 0.995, 0.952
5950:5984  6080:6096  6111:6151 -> 0.3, 1.02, 0.975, 0.987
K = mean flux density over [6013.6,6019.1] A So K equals 0.945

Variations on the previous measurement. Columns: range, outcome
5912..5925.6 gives 1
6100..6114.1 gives 1.01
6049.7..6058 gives 1.03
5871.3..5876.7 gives 1.06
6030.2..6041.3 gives 0.919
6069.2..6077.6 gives 0.983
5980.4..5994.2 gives 0.977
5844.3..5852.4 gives 1.01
